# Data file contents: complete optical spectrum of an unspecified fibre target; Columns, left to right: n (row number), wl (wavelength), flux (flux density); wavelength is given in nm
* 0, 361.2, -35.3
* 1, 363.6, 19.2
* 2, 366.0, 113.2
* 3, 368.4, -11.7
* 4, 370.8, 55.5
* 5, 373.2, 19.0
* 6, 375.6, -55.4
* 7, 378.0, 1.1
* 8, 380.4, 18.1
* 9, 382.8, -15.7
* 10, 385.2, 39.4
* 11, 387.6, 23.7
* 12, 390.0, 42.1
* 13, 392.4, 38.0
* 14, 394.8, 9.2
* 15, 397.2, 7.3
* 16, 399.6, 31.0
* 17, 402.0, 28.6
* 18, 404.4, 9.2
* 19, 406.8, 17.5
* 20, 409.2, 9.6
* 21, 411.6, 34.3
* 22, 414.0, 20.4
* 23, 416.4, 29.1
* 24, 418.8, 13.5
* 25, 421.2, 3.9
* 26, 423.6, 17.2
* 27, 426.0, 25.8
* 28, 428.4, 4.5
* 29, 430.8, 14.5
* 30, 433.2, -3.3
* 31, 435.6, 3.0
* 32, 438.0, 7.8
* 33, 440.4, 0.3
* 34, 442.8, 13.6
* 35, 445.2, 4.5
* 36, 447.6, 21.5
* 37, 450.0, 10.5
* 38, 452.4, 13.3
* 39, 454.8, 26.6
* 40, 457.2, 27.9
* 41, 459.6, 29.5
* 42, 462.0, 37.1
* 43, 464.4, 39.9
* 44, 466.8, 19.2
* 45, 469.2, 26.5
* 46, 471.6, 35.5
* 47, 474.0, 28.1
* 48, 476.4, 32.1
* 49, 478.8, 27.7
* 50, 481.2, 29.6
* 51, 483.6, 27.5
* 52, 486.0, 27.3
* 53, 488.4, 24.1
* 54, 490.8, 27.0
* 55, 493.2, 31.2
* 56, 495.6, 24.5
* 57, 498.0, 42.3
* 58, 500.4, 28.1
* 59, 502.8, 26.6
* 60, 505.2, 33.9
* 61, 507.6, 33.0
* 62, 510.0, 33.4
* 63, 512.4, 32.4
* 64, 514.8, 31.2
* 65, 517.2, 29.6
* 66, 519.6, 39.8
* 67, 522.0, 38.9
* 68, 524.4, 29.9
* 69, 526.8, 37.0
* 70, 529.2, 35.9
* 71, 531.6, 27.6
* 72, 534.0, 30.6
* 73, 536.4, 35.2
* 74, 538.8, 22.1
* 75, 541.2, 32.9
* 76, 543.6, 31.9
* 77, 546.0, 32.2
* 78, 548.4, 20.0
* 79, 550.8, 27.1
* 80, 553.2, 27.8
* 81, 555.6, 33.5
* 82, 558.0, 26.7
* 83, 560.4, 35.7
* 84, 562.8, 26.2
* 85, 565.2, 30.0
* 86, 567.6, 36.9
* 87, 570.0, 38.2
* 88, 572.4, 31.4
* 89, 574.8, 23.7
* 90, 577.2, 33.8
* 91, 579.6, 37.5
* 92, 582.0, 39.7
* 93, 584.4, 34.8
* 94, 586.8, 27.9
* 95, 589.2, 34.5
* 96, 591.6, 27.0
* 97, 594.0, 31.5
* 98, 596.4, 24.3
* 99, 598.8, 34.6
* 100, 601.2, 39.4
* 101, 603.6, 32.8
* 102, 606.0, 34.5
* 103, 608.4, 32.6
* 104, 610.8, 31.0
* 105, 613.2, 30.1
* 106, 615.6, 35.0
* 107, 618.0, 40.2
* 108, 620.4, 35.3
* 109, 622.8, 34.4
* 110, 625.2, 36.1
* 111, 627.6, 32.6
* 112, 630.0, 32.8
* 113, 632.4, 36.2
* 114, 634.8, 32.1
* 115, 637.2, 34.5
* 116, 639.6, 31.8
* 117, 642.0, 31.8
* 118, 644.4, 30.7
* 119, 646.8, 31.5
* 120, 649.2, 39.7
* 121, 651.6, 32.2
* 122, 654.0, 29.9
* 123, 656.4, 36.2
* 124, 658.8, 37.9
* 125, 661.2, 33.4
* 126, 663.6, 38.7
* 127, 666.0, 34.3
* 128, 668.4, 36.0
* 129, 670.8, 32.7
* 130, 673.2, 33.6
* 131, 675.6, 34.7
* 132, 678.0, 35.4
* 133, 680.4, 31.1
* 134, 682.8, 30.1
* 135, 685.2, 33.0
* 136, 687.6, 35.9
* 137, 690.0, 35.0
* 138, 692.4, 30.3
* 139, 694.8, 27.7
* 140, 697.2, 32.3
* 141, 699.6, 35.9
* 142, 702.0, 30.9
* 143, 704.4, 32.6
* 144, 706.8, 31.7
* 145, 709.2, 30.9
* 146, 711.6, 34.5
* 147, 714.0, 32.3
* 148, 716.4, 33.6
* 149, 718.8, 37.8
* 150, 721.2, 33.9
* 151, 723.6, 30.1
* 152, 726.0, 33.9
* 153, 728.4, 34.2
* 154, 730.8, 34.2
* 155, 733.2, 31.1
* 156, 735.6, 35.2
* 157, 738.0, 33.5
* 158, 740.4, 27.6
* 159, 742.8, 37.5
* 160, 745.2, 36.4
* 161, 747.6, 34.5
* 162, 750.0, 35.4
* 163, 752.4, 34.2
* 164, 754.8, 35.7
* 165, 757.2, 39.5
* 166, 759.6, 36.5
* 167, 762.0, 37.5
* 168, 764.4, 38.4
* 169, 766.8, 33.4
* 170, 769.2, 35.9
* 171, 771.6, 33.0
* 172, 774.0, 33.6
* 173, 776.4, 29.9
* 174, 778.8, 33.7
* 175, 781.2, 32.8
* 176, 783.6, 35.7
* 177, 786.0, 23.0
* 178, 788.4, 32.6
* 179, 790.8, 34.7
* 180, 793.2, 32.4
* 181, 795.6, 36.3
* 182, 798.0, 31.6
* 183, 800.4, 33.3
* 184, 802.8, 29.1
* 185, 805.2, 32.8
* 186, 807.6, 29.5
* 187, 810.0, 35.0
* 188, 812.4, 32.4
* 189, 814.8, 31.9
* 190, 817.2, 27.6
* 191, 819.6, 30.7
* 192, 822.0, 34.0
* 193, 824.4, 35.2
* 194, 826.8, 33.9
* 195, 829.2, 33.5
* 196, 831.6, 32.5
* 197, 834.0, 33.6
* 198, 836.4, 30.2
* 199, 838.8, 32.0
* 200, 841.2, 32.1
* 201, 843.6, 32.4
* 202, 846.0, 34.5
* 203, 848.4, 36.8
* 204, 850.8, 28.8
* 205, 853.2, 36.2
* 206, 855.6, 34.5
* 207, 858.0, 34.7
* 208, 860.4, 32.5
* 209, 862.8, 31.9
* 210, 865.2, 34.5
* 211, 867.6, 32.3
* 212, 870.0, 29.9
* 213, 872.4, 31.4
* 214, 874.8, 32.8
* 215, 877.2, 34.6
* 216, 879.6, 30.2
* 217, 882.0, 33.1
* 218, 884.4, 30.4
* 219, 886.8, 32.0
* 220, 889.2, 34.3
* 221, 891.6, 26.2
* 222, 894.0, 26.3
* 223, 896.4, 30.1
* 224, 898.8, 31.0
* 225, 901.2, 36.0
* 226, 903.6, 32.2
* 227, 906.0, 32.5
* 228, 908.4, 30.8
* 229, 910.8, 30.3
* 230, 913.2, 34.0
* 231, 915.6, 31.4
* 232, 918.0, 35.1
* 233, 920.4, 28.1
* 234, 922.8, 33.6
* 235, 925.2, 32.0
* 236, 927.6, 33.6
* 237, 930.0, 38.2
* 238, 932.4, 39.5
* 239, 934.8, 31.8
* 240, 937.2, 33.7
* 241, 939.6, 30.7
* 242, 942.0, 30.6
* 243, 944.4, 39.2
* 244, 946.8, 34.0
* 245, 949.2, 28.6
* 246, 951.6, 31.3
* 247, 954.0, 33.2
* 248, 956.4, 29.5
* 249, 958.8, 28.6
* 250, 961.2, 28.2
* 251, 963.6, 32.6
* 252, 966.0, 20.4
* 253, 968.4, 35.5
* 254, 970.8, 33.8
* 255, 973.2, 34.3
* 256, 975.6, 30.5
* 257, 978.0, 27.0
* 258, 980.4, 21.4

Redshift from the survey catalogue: 0.131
